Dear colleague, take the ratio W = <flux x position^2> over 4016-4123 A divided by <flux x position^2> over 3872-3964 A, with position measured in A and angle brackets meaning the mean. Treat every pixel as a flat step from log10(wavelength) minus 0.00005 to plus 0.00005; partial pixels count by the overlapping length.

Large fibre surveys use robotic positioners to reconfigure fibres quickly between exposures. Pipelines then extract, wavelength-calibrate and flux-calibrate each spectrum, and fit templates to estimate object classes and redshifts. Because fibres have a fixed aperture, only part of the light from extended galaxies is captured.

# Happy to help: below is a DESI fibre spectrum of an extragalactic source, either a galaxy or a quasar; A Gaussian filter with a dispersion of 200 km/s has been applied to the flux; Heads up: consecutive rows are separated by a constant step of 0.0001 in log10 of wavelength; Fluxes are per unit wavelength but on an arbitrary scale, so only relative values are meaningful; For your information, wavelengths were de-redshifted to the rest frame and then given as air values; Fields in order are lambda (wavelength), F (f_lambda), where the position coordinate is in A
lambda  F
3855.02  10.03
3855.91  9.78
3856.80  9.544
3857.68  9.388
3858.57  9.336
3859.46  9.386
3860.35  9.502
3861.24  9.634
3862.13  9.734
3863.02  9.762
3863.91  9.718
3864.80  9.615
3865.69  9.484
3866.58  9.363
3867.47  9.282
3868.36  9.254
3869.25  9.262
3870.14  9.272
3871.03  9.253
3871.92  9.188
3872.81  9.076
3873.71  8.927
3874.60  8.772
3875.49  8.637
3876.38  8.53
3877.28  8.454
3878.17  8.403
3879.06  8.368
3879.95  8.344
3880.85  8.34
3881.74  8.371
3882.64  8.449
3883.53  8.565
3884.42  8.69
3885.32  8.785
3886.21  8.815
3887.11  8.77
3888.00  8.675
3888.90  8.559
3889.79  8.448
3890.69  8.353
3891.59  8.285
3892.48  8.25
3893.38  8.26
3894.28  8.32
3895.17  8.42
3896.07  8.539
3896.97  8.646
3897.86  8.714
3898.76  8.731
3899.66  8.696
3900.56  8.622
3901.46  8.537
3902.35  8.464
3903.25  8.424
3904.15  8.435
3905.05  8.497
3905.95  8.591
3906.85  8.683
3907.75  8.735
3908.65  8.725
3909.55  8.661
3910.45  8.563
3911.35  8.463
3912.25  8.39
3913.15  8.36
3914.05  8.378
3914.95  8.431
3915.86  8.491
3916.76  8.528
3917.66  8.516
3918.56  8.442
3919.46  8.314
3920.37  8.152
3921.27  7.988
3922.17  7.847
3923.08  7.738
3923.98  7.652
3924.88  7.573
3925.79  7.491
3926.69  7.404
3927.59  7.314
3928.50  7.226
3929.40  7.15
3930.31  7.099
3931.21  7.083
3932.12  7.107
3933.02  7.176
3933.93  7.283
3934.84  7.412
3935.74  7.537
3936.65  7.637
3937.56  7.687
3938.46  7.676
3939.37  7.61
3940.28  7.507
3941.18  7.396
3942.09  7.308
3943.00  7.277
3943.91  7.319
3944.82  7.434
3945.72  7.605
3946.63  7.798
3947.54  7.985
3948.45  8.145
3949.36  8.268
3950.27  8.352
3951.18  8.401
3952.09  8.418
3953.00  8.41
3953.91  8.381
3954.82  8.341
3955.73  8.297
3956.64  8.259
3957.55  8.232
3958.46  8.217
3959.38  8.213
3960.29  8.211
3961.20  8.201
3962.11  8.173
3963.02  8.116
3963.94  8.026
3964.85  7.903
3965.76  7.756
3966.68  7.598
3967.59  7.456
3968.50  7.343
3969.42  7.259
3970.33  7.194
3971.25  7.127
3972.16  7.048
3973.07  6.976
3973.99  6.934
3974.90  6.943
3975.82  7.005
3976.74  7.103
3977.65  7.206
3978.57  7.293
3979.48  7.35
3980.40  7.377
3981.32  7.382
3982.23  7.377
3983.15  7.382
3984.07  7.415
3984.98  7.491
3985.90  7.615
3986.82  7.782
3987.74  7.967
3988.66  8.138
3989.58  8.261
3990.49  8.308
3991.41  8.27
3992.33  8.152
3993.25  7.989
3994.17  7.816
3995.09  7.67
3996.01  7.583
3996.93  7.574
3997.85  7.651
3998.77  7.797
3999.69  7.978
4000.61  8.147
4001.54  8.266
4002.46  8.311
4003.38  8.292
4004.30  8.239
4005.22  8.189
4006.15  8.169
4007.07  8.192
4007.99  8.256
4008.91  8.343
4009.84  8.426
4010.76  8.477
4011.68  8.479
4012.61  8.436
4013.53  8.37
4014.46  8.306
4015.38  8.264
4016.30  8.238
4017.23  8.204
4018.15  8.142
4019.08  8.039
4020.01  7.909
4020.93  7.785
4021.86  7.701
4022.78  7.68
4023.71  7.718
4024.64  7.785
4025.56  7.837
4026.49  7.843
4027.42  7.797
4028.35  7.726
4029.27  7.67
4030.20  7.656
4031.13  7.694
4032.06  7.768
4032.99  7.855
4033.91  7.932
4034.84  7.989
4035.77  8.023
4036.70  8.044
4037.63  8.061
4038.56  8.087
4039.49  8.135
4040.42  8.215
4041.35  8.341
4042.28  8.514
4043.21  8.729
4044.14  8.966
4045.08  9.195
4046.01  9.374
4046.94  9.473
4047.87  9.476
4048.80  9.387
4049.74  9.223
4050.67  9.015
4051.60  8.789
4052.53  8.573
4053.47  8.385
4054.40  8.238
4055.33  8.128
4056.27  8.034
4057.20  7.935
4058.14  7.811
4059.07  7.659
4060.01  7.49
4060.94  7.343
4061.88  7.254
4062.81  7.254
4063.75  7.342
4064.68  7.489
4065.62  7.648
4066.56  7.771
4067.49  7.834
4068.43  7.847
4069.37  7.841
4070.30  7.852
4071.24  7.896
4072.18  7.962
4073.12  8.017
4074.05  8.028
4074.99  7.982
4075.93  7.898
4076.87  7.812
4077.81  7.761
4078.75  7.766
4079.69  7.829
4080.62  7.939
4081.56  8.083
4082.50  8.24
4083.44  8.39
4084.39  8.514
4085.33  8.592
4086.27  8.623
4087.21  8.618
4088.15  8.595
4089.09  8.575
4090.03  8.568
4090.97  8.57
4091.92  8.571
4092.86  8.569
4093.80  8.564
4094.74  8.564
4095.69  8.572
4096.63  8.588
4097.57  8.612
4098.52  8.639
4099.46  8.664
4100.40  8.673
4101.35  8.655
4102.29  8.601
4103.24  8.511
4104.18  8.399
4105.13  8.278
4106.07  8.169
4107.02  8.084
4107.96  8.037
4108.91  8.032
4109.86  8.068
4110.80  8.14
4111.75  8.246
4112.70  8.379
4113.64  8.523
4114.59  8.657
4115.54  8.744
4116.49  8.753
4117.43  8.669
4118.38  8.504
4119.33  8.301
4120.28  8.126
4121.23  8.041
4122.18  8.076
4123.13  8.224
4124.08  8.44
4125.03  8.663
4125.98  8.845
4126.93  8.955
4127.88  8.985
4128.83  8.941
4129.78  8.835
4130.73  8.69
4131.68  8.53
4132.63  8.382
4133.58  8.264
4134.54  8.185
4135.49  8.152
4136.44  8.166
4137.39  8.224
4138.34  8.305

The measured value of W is 1.08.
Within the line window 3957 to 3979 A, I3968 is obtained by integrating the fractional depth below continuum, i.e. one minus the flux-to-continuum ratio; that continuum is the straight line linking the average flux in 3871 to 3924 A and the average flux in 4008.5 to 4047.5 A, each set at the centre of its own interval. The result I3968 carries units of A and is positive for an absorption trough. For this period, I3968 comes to 2.0 A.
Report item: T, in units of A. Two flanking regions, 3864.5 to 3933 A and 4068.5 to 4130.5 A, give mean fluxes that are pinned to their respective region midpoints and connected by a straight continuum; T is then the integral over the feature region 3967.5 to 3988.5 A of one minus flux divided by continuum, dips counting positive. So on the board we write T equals 2.7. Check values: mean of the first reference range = 8.43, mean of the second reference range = 8.37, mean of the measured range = 7.31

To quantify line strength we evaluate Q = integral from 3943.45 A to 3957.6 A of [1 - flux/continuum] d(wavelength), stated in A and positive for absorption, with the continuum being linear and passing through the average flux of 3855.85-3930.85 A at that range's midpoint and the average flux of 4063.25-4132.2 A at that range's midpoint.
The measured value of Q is 0.7 A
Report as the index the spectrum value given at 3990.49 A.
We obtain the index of 8.308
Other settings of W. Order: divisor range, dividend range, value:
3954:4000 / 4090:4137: 1.18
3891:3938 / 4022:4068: 1.07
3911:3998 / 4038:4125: 1.14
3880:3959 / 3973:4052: 1.04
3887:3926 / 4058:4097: 1.05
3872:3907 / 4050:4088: 1.02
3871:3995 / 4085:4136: 1.16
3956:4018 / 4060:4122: 1.10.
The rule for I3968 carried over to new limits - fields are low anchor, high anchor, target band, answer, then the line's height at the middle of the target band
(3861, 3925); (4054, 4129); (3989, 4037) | 2.10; 8.39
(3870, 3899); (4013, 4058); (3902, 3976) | 5.26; 8.48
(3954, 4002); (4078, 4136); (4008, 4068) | -0.69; 8.05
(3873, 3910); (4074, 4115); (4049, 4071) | 1.10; 8.38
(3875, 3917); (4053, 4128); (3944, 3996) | 3.93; 8.4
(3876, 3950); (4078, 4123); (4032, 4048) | -0.28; 8.31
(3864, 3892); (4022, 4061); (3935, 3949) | 1.61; 8.58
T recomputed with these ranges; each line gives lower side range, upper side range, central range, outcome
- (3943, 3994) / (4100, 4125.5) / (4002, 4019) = -0.8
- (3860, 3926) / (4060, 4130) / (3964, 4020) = 4.3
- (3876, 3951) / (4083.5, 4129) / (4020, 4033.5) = 0.9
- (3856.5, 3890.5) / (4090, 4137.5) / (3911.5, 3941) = 3.7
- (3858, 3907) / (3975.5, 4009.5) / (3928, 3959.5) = 1.9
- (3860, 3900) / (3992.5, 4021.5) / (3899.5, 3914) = 0.2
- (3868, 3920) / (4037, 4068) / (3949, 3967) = 0.6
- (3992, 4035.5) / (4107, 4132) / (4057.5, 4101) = 1.0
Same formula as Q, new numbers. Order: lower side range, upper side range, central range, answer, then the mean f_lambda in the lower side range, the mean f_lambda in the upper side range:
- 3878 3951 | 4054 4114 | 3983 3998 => 0.5 A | 8.11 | 8.14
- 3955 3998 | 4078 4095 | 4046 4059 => -0.8 A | 7.68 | 8.39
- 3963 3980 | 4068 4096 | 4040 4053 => -1.7 A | 7.33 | 8.22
